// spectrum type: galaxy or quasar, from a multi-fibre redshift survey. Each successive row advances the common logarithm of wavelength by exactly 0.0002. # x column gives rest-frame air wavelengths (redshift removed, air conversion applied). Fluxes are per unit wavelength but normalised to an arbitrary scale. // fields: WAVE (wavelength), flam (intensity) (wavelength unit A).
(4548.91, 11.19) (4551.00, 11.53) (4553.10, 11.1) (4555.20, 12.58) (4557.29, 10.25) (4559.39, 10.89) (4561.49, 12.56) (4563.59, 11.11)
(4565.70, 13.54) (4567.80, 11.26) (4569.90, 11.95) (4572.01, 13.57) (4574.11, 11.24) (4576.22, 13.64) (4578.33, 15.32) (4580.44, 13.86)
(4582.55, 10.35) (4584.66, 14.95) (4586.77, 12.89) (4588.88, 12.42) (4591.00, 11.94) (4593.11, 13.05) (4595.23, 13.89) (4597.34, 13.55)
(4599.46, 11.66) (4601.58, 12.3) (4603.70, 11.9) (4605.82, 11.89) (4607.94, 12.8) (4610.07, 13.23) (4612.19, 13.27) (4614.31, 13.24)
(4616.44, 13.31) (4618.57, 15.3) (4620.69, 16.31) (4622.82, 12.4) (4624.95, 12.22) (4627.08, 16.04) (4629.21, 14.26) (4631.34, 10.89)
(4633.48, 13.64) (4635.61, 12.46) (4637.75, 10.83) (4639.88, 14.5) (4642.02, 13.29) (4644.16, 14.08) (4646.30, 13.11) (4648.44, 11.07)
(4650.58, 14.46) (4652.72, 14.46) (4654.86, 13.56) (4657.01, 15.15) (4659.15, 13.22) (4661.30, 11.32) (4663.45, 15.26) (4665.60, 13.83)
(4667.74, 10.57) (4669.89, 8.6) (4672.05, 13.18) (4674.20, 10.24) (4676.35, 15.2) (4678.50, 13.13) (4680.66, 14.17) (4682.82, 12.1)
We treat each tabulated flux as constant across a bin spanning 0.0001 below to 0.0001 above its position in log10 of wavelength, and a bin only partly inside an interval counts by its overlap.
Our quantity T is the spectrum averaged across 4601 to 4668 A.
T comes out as 13.3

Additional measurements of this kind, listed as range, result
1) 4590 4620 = 13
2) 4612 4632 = 13.8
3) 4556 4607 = 12.5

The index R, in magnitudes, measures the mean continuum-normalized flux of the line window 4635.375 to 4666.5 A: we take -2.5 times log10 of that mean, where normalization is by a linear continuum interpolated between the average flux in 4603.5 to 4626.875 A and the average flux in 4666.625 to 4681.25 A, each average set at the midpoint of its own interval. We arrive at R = -0.07 mag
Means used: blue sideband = 13.4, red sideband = 12.1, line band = 13.4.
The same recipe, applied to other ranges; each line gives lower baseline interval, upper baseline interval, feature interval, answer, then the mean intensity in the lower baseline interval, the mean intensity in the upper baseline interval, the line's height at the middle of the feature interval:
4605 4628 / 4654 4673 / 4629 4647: 0.02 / 13.6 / 12.7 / 13.2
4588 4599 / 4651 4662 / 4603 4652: 0.00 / 12.9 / 13.7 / 13.3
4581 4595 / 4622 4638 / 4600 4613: 0.03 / 12.7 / 12.9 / 12.8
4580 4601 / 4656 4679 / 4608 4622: -0.10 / 12.8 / 12.7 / 12.8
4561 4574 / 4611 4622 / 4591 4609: 0.08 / 12.2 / 14.2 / 13.6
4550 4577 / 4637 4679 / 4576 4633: -0.07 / 11.9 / 13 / 12.4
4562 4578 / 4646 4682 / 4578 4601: -0.04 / 12.5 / 13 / 12.6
